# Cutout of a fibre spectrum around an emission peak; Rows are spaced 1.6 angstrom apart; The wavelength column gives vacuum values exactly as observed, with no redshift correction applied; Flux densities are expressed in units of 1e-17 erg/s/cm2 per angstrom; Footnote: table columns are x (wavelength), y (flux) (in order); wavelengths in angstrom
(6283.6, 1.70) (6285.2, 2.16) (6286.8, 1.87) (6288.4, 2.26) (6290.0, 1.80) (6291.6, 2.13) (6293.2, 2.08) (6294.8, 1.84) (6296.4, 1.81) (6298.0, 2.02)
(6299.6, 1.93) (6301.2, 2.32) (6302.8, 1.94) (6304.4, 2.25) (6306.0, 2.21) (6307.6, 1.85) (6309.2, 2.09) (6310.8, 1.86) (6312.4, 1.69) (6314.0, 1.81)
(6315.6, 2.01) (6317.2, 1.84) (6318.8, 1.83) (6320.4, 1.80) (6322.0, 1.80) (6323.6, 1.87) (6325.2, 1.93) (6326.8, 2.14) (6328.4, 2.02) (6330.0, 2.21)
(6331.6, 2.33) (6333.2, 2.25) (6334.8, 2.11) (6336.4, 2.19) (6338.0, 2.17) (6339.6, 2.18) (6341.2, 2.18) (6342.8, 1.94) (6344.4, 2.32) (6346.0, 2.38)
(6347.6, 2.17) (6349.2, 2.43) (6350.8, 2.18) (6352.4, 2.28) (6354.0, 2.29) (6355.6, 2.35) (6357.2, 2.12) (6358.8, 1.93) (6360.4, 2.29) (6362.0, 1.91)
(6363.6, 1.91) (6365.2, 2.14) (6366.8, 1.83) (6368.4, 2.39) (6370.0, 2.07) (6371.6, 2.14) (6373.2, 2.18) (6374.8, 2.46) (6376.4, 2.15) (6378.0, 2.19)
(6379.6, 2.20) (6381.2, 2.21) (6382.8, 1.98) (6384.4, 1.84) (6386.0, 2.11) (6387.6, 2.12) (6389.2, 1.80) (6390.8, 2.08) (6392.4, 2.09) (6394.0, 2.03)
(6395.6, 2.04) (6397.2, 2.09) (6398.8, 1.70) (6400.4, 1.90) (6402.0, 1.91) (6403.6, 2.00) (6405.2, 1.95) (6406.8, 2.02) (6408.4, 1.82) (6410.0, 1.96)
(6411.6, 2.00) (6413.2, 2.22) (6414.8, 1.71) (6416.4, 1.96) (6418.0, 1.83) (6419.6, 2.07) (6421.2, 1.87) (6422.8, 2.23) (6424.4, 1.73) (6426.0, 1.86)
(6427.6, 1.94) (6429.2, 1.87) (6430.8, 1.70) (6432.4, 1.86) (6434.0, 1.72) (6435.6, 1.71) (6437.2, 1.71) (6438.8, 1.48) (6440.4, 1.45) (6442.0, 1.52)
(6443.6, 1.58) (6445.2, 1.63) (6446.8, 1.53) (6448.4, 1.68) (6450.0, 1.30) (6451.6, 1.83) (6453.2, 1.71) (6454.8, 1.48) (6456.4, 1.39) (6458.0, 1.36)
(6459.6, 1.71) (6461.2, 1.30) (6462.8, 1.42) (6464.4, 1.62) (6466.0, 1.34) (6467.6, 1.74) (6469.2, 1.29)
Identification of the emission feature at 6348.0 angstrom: C III] 1909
